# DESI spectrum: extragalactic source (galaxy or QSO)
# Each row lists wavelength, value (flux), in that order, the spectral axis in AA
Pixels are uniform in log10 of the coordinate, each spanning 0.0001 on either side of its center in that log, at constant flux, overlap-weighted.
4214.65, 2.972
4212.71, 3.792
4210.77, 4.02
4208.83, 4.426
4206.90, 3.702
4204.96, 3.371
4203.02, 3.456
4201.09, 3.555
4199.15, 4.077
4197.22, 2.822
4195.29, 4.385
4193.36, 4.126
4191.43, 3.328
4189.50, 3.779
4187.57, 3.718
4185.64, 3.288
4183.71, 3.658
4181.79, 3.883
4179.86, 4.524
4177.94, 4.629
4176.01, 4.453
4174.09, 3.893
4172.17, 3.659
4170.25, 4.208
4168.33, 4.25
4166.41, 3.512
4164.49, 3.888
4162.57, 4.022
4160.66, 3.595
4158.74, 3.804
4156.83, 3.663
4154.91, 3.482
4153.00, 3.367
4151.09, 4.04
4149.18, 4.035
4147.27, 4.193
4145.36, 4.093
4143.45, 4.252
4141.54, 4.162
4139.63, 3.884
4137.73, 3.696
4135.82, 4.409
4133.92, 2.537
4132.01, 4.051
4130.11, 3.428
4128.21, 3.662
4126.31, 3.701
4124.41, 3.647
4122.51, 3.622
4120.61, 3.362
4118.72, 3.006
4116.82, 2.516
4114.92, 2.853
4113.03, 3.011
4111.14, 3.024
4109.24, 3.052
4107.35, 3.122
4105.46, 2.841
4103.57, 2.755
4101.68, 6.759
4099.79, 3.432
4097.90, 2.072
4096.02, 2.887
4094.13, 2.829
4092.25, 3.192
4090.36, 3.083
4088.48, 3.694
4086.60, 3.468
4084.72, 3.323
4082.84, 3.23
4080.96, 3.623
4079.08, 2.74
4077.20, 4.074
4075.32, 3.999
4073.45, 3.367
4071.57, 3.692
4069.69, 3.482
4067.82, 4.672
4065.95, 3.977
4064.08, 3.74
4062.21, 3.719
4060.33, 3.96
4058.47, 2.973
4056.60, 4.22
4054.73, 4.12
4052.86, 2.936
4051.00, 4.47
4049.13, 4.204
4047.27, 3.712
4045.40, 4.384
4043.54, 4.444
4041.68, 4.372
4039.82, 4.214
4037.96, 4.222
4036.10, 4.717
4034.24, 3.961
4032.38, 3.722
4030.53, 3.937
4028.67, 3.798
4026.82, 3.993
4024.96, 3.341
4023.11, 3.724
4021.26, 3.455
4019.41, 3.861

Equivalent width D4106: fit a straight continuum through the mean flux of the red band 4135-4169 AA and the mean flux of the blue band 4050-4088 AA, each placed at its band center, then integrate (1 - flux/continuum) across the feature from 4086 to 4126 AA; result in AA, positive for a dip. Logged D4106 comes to 5.6 AA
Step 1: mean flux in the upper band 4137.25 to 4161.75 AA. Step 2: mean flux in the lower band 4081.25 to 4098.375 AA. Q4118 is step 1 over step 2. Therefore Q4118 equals 1.23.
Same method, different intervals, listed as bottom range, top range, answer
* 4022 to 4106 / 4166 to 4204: 1.03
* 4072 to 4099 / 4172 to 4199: 1.19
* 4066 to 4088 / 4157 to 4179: 1.10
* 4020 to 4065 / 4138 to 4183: 1.01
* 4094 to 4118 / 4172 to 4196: 1.25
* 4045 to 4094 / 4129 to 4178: 1.06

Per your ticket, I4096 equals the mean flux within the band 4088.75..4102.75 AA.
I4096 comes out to 3.47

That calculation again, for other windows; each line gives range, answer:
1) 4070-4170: 3.54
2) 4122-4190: 3.85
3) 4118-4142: 3.62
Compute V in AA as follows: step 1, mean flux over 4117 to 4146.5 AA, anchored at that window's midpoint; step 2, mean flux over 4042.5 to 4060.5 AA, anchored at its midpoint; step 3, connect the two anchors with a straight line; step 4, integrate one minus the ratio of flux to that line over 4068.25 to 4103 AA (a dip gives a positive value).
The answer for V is 2.9 AA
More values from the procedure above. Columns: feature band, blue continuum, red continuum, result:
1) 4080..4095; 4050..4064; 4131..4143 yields 1.9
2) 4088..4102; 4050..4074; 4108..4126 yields 0.2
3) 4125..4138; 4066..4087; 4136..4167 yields 0.6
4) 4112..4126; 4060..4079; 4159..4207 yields 2.4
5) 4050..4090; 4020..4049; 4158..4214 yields 2.9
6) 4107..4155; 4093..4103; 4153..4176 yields 1.8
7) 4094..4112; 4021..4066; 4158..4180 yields 3.1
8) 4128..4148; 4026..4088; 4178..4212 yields -0.2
